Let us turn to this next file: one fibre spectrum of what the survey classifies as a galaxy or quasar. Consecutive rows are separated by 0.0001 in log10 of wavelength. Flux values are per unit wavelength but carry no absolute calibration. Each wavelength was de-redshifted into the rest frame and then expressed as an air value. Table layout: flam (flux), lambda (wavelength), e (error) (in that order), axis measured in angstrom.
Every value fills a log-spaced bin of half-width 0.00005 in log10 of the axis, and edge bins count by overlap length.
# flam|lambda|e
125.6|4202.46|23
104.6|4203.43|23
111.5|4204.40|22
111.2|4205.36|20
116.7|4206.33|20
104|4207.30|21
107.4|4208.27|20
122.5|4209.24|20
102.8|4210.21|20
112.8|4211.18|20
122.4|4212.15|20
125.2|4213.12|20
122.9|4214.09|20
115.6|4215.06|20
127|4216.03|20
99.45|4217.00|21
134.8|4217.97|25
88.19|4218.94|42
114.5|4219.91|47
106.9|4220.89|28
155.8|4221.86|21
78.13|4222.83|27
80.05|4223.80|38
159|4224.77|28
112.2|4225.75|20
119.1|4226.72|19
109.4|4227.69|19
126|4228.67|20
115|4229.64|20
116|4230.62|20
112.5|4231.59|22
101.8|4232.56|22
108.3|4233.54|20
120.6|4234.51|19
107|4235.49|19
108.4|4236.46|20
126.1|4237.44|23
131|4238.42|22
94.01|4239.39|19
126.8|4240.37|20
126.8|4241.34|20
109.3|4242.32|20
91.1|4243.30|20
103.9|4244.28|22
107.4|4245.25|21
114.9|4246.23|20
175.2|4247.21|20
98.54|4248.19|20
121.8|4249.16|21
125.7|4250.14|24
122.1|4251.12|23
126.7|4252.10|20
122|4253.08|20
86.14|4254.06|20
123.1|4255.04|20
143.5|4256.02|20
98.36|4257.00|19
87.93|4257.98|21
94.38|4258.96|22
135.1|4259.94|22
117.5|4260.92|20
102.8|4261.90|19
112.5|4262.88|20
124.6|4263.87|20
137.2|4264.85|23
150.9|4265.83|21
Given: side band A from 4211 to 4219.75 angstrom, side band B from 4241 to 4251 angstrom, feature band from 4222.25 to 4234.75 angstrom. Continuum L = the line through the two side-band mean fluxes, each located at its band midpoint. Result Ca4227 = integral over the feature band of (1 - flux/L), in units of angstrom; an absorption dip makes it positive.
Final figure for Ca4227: 0.5 angstrom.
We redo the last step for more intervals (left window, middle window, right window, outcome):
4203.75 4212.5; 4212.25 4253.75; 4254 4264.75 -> -1.3 angstrom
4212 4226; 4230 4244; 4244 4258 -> 0.6 angstrom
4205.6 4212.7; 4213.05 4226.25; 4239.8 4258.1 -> -0.2 angstrom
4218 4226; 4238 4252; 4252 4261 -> -0.6 angstrom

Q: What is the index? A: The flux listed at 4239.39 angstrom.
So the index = 94.01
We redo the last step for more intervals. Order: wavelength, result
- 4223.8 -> 80.05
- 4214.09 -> 122.9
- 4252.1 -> 126.7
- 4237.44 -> 126.1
